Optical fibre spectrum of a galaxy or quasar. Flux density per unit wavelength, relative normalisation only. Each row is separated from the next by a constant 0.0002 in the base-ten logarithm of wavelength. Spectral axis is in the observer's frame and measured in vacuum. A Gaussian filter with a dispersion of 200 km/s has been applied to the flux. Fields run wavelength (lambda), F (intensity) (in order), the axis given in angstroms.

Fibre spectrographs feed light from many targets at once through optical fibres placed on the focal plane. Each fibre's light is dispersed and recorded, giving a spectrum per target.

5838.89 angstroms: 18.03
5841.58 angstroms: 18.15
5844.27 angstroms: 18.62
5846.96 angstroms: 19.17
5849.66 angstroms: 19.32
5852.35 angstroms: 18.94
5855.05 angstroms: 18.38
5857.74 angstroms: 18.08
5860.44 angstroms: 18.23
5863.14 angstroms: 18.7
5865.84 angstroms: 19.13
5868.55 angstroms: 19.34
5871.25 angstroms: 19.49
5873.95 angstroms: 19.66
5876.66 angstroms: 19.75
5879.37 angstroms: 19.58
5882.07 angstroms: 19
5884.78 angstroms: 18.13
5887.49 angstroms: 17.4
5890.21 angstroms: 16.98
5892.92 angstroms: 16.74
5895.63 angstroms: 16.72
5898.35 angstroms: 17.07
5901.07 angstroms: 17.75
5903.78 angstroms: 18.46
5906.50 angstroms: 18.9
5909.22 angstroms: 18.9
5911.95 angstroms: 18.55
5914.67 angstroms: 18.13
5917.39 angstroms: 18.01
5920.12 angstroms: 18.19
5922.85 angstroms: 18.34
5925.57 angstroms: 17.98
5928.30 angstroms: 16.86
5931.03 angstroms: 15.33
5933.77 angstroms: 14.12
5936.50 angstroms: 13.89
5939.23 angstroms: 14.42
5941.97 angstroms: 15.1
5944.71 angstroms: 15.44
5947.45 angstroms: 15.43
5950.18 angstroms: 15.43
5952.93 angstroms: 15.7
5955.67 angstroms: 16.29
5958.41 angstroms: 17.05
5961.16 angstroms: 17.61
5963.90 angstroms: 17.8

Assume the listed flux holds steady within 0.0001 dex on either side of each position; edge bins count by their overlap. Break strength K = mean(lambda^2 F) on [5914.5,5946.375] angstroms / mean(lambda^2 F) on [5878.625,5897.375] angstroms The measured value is 0.9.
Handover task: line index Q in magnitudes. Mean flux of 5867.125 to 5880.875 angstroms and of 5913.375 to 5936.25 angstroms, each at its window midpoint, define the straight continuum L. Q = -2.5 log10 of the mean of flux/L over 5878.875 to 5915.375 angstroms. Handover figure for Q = 0.02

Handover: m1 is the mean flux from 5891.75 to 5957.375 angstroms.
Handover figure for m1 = 16.7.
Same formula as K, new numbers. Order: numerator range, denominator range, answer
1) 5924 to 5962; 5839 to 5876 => 0.86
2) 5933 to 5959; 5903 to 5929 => 0.84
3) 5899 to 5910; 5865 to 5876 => 0.96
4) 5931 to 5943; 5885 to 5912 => 0.83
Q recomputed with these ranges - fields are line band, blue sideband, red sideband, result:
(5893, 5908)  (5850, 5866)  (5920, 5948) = -0.04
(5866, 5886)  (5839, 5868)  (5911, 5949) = -0.07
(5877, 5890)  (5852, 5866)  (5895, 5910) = -0.02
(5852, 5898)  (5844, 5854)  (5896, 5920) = 0.01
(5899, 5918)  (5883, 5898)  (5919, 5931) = -0.06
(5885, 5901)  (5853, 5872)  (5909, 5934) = 0.06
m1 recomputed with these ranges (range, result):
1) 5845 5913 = 18.5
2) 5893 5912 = 17.9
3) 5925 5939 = 15.4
